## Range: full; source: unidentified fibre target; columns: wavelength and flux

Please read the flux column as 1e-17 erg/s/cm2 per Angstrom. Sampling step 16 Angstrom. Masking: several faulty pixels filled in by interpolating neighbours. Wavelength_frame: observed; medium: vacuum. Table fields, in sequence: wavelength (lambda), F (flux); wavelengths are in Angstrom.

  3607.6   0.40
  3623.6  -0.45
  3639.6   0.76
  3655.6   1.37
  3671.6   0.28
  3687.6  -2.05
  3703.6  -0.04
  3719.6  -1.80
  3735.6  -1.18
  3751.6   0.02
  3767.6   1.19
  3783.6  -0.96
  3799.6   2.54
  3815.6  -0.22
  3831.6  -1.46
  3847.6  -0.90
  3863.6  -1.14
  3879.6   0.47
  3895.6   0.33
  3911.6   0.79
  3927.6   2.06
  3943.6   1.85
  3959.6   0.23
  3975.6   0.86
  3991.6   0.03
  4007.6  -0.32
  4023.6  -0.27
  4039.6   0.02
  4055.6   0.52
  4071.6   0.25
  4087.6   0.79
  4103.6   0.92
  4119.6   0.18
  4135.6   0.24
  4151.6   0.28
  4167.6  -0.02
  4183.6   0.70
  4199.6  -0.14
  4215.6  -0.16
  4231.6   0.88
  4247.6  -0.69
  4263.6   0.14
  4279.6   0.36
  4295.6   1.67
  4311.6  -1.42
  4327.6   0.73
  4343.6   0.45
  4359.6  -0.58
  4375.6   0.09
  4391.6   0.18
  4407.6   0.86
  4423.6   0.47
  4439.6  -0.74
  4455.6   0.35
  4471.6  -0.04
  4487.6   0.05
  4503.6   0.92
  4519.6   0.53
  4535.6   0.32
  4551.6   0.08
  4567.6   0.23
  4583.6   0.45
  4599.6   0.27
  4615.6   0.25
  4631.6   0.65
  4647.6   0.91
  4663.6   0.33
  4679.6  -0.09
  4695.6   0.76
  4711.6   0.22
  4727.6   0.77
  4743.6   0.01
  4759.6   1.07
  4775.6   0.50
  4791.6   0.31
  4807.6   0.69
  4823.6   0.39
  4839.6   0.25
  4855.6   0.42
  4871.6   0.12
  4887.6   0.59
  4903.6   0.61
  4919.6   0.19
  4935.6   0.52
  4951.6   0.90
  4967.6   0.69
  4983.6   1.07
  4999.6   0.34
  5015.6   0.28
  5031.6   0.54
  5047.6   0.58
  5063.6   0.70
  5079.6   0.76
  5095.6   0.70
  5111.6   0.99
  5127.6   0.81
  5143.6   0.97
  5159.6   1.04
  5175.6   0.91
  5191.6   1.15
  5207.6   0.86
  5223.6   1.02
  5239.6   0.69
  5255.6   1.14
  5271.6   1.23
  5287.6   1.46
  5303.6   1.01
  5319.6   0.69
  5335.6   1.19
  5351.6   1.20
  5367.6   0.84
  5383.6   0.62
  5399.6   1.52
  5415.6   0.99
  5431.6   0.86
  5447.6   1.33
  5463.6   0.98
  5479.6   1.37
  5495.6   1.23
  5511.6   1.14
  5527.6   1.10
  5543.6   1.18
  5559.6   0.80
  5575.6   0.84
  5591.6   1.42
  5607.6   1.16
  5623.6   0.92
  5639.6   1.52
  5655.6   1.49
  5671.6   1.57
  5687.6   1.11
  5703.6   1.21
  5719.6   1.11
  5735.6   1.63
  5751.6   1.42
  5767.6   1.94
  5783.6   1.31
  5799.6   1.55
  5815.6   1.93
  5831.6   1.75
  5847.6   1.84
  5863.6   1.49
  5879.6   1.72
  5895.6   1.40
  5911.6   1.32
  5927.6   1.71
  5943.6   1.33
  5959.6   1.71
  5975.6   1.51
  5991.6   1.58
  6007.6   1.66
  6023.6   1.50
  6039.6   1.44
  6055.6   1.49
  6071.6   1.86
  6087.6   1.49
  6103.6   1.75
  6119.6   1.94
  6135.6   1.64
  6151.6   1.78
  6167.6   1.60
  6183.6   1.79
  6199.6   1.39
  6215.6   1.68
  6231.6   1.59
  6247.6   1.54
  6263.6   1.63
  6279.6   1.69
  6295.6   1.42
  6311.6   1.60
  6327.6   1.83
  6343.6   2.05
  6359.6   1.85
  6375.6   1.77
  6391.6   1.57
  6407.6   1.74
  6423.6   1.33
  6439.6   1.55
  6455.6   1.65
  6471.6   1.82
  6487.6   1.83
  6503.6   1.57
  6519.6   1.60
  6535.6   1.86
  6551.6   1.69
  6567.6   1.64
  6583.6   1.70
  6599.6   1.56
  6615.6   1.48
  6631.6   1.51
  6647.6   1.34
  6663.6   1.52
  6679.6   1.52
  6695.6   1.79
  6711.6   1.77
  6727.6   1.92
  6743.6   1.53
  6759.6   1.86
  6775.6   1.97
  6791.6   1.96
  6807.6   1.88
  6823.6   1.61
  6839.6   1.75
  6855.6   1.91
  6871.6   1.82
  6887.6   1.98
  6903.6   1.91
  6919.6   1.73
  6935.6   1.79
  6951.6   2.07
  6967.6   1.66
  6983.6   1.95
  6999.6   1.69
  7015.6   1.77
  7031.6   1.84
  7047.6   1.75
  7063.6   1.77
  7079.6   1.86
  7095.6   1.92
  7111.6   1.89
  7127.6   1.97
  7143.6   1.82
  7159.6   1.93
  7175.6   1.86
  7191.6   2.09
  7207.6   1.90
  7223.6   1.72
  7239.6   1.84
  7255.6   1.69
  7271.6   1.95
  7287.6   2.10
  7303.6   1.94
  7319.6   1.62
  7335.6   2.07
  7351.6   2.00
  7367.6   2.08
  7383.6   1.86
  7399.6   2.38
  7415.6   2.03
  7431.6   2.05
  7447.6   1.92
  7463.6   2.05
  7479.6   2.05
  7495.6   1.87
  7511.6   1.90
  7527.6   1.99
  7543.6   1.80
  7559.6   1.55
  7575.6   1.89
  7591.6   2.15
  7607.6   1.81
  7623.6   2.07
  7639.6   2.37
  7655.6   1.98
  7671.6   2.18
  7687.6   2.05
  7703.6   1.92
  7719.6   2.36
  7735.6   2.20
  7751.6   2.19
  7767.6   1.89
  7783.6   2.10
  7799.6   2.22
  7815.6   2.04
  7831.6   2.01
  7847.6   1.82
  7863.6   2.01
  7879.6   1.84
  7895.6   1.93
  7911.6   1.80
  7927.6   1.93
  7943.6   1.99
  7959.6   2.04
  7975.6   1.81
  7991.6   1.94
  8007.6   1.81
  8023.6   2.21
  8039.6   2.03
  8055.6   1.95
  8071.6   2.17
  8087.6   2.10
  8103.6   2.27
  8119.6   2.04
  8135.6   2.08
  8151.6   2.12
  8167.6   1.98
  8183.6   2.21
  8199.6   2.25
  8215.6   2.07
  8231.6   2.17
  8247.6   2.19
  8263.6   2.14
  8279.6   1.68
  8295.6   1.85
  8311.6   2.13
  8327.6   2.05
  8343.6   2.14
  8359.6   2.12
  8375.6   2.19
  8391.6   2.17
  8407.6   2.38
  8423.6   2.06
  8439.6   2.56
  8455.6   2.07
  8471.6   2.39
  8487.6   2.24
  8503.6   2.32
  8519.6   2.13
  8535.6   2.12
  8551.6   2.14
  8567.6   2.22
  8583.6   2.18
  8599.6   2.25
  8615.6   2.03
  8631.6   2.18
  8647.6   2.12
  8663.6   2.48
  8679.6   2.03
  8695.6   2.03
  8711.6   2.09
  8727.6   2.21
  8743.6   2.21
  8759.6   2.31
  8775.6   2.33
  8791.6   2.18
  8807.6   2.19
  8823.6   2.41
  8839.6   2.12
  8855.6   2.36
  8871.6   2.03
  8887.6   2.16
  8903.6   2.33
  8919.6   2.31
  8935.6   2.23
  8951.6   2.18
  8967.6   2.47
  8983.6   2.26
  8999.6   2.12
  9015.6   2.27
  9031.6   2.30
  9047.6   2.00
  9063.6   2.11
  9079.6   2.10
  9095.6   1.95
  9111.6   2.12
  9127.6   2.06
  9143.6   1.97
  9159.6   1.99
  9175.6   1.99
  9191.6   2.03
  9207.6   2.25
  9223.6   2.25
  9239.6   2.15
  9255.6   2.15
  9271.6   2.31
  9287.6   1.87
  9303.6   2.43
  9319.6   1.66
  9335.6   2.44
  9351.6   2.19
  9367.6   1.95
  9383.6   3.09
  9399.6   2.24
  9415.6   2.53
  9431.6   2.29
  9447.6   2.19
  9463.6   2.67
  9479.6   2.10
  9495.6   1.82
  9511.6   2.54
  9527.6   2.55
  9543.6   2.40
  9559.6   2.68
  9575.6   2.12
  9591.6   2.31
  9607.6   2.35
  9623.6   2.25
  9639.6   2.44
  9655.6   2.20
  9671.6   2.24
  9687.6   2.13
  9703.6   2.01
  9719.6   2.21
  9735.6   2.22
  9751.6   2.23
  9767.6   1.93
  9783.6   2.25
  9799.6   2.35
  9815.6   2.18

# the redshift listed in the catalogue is 0.28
